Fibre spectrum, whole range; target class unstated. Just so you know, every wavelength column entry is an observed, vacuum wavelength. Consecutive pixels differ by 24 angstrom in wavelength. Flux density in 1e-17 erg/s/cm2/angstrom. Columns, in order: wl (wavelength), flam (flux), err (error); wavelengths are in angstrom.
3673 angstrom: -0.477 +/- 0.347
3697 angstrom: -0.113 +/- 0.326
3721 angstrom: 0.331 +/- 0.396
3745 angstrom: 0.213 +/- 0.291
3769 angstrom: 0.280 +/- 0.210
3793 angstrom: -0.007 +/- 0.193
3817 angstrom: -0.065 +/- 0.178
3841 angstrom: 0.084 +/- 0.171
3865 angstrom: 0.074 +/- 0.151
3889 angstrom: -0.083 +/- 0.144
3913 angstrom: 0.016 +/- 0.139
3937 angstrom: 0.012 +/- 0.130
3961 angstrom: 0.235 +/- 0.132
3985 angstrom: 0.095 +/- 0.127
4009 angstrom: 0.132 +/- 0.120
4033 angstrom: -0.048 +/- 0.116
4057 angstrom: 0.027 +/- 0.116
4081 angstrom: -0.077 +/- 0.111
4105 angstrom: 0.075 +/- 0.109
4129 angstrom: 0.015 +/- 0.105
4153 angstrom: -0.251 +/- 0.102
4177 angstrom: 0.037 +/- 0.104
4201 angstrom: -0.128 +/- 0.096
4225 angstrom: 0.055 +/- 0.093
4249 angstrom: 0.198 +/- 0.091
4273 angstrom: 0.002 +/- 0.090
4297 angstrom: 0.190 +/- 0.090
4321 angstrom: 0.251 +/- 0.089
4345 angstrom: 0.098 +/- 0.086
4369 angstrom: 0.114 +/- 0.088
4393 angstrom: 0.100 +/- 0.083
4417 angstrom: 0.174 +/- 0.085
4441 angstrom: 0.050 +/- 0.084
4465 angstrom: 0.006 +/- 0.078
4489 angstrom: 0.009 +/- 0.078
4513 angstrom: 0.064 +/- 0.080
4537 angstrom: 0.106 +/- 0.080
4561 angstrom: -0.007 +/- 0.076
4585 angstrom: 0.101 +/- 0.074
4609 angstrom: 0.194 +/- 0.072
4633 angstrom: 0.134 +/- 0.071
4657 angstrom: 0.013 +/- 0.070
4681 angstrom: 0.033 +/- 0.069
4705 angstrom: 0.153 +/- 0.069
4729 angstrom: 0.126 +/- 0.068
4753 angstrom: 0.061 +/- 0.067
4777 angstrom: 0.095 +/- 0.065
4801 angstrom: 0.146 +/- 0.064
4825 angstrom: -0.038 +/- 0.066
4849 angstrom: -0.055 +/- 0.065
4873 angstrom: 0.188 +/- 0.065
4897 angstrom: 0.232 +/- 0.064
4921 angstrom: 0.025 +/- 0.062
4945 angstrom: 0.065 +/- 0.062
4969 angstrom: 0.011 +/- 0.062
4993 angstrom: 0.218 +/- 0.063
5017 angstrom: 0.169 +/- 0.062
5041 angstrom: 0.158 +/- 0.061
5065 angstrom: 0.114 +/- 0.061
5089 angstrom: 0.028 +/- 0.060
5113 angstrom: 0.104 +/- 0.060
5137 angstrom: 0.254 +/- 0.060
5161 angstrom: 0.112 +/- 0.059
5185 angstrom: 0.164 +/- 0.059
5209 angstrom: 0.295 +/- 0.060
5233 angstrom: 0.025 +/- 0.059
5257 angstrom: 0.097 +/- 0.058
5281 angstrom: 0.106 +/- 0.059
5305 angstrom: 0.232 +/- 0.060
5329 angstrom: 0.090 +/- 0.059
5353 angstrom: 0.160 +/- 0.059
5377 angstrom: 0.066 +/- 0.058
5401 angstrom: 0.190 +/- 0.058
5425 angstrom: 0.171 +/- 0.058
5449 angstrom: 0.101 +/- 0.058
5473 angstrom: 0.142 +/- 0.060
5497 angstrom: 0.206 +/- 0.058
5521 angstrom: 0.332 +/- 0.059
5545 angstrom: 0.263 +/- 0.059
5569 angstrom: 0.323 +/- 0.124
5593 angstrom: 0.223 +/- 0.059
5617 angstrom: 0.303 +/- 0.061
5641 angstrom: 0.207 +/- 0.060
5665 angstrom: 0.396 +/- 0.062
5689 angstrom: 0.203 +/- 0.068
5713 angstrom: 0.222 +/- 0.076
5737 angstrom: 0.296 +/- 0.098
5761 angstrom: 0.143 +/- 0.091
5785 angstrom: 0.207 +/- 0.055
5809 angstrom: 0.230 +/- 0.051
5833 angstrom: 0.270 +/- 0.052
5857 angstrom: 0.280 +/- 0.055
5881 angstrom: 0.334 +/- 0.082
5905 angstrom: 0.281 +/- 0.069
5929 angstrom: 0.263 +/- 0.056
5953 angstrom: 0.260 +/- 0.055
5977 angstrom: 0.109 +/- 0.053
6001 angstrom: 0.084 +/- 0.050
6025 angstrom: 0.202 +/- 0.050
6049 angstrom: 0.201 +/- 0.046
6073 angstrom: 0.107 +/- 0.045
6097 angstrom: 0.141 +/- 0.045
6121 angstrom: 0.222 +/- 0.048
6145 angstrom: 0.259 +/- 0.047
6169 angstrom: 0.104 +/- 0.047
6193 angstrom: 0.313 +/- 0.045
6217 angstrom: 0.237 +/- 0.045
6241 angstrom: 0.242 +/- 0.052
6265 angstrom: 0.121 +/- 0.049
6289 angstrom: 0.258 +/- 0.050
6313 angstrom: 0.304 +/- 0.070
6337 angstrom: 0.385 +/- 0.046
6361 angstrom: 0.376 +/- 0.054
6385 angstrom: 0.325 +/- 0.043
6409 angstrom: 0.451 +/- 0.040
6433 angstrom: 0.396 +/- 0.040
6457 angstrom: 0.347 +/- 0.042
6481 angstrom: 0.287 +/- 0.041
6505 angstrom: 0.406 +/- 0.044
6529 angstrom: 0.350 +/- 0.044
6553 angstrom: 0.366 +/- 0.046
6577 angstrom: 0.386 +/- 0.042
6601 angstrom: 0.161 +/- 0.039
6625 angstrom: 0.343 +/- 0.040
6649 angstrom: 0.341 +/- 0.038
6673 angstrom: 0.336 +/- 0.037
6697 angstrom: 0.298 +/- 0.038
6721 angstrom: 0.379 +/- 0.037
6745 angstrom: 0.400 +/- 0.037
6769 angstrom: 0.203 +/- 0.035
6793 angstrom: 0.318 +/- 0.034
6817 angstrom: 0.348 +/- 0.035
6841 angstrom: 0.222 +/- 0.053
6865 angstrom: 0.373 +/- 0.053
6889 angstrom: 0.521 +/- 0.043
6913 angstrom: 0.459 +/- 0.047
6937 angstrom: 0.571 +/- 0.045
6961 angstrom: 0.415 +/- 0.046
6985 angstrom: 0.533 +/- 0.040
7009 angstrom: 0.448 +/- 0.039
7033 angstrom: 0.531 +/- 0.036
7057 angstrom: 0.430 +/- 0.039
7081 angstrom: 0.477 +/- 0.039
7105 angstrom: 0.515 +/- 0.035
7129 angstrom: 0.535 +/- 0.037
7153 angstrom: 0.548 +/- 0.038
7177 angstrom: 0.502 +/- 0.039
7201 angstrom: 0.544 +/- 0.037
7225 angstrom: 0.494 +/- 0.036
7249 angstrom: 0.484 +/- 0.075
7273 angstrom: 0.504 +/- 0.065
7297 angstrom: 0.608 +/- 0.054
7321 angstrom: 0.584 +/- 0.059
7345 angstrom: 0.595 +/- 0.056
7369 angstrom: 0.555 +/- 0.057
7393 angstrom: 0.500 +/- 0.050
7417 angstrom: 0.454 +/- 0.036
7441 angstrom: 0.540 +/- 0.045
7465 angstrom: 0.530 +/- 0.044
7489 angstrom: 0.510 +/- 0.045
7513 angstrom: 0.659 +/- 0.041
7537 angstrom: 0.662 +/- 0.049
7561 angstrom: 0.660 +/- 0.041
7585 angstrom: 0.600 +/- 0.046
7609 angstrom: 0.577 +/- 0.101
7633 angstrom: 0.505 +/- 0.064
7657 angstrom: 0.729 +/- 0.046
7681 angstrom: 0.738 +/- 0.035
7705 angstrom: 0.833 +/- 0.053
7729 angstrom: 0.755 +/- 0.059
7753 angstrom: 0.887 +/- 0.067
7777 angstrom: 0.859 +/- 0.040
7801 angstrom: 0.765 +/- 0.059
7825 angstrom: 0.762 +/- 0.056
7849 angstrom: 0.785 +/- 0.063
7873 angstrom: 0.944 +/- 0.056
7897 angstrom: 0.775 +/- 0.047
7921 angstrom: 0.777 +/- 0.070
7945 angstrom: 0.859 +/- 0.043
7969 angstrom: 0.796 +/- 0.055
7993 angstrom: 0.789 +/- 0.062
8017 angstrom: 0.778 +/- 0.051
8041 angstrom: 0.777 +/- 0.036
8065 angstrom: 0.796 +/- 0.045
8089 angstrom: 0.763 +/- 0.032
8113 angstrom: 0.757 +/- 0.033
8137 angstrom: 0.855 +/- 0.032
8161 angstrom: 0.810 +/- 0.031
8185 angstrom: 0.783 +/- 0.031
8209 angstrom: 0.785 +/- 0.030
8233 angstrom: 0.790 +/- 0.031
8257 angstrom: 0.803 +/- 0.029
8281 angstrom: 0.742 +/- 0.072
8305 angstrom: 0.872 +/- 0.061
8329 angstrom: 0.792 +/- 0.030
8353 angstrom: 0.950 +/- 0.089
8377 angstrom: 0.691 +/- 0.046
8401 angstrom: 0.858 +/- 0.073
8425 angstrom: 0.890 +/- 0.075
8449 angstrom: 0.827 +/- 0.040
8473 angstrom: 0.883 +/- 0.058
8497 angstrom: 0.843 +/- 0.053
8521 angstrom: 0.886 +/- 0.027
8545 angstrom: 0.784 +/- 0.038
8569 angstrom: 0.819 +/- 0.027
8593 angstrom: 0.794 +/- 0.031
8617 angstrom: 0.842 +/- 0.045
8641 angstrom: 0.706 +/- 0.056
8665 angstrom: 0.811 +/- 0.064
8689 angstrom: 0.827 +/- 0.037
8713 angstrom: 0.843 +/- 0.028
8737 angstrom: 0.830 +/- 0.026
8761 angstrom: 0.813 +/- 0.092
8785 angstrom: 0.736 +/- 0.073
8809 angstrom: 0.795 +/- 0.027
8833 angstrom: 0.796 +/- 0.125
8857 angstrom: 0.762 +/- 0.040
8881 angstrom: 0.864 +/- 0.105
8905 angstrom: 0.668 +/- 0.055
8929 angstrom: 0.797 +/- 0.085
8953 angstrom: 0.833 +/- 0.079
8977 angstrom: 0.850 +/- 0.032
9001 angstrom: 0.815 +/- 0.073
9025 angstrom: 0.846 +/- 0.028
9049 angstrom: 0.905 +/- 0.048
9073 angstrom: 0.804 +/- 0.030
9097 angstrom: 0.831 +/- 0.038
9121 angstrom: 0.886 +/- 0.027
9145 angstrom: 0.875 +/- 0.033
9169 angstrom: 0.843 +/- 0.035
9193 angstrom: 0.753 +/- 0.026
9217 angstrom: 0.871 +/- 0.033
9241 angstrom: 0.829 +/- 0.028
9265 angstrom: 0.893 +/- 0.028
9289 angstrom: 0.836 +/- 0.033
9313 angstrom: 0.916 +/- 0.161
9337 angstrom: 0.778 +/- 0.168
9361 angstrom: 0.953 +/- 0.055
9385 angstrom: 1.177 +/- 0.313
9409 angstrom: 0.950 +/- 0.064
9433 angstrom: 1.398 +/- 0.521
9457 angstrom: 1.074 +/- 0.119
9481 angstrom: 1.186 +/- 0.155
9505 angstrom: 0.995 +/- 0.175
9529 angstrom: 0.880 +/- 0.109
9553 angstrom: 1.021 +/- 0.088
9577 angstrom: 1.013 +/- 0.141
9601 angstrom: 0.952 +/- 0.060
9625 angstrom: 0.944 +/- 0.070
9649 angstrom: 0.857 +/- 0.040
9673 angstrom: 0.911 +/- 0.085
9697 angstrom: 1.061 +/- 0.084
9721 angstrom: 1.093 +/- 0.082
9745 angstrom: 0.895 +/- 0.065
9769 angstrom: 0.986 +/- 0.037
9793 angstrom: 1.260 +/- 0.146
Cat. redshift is 0.722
